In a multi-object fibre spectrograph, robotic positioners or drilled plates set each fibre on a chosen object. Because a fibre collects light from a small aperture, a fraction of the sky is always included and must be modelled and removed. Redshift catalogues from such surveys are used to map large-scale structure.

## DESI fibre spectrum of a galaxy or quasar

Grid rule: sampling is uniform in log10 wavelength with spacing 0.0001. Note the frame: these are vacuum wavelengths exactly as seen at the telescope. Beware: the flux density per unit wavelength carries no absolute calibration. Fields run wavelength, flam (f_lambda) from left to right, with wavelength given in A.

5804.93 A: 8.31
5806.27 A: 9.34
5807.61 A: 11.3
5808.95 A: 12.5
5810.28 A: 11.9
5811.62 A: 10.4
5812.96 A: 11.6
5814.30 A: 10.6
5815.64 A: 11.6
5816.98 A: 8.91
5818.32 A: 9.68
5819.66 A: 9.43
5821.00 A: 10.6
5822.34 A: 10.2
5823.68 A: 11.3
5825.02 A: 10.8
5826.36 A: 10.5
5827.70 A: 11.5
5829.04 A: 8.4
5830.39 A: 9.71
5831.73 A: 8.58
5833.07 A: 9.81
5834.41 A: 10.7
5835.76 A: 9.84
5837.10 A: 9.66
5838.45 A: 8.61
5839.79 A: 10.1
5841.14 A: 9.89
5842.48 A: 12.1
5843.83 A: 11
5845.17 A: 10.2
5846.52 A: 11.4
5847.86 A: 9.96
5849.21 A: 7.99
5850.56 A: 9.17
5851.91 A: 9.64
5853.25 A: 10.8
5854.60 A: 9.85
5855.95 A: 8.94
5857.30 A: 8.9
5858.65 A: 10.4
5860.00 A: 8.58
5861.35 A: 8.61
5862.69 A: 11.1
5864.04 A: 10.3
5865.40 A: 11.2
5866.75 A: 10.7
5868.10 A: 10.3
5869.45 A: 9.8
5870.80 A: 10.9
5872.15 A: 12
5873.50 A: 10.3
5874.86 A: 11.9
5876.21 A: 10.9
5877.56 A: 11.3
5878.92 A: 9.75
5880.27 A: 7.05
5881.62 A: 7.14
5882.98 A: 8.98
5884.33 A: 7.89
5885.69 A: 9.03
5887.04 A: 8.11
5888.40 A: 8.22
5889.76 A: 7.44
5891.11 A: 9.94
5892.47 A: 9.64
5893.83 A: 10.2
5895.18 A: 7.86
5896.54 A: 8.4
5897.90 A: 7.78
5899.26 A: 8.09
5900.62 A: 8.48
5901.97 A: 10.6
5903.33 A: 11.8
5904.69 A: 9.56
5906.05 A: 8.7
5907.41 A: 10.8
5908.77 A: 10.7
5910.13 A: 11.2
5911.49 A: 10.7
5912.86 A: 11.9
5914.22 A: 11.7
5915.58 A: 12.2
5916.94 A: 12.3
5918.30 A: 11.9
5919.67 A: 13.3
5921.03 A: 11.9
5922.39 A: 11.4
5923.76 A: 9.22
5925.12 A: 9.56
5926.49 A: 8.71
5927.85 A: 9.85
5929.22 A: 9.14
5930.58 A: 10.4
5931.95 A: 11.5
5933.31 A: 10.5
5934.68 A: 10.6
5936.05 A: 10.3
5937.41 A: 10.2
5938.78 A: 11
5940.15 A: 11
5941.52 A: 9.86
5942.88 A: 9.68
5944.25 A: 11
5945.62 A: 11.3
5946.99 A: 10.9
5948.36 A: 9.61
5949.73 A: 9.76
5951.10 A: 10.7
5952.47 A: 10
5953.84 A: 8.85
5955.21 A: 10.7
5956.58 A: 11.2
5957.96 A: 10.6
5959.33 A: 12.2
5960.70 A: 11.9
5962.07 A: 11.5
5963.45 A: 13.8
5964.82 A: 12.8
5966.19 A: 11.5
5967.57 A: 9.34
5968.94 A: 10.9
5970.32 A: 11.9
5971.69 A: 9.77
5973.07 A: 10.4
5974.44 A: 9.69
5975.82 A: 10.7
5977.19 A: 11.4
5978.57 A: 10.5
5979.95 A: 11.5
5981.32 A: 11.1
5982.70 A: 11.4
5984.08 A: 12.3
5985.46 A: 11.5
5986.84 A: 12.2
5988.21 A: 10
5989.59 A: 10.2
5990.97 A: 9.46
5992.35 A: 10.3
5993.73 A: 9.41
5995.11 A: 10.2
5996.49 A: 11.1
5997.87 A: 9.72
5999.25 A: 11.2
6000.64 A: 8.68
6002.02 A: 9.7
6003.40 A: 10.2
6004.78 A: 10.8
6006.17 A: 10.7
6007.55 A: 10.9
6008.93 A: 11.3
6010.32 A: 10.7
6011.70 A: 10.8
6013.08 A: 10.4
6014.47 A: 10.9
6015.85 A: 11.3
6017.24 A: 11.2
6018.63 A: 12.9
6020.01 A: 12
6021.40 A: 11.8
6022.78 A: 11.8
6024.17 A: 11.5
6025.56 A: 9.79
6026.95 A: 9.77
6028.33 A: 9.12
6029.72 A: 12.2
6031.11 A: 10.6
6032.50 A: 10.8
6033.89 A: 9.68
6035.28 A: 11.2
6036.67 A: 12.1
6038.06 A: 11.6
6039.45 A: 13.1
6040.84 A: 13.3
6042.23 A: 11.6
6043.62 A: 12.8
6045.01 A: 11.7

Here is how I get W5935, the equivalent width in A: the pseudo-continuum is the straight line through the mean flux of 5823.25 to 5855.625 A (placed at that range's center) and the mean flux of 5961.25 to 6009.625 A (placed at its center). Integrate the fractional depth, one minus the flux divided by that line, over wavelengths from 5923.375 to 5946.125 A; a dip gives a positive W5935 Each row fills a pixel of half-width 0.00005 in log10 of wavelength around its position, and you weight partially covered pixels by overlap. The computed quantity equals 0.7 A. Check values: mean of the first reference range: 10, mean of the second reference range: 10.8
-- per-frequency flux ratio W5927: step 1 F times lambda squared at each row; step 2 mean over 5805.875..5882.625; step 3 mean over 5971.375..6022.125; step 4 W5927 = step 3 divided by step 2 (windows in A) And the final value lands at 1.12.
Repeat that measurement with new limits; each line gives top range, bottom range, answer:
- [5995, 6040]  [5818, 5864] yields 1.16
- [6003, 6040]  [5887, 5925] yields 1.13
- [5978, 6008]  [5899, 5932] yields 1.02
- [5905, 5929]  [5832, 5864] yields 1.13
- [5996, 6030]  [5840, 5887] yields 1.15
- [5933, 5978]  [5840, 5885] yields 1.12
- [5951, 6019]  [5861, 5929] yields 1.11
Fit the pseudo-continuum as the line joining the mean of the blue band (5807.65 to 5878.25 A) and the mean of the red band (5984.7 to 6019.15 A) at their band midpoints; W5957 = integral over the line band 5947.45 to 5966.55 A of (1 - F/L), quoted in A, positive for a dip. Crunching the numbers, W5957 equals -1.0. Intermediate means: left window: 10.3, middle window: 11.1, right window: 10.6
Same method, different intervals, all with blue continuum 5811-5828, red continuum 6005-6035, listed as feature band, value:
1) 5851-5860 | 0.81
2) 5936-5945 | 0.28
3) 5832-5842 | 0.73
